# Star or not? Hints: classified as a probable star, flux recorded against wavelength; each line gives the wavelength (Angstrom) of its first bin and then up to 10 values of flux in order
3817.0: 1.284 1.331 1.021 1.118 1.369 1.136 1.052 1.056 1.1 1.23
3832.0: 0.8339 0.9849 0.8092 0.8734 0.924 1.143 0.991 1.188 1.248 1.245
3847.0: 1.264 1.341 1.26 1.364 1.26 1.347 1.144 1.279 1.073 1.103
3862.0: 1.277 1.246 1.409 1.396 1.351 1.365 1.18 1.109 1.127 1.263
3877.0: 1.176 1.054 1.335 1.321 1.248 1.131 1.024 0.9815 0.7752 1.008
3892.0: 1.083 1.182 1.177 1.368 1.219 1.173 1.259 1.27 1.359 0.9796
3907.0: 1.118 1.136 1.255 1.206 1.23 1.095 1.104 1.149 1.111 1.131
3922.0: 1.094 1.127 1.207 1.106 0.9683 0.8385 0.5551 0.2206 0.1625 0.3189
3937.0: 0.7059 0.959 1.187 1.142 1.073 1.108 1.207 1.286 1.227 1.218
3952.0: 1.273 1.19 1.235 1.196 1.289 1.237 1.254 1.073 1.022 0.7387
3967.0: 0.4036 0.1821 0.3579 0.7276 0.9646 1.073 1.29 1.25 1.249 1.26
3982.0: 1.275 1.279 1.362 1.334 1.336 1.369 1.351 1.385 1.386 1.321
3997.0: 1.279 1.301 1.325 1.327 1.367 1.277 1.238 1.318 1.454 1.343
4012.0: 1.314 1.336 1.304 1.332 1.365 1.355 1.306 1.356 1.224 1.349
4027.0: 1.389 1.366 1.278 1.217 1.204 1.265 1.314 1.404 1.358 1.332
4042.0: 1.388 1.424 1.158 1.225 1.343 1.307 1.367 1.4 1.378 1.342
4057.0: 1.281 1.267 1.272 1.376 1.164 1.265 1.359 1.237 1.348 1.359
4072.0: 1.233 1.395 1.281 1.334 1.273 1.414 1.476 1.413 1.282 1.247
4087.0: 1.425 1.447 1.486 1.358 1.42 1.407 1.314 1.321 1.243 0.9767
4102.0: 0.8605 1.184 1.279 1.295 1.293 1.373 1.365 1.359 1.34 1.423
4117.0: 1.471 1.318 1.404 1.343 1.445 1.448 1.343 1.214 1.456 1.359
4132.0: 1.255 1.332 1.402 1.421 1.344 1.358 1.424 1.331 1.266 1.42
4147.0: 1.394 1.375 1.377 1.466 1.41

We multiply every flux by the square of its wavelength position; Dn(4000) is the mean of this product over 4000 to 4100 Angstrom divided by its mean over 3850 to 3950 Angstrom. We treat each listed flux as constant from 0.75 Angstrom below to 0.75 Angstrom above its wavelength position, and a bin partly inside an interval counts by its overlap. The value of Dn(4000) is 1.29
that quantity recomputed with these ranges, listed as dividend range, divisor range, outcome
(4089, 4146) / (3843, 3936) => 1.32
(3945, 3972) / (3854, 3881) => 0.86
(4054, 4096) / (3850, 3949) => 1.32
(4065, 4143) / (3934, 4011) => 1.26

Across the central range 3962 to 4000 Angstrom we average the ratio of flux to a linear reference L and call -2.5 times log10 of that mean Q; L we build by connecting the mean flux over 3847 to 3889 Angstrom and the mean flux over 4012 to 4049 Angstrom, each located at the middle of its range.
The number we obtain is 0.16 mag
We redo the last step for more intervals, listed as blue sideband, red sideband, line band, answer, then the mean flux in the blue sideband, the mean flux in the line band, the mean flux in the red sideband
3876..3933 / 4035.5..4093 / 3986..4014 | -0.08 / 1.1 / 1.33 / 1.34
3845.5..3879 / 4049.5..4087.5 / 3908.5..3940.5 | 0.32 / 1.25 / 0.942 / 1.33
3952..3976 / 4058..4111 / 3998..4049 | -0.17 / 0.952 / 1.32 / 1.31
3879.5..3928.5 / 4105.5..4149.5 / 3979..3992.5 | -0.08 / 1.15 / 1.32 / 1.36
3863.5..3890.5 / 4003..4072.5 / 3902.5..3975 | 0.23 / 1.19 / 0.998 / 1.32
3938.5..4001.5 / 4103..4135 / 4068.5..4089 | -0.05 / 1.15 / 1.35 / 1.35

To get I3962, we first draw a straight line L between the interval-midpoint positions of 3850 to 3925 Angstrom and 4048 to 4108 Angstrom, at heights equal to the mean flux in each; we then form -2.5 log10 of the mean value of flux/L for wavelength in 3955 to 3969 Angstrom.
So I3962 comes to 0.27 mag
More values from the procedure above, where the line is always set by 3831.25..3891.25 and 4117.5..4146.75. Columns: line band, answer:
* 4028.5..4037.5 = 0.01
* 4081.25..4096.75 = -0.04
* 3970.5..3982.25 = 0.12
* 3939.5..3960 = 0.02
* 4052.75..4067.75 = 0.01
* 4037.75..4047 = -0.02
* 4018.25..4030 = -0.04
